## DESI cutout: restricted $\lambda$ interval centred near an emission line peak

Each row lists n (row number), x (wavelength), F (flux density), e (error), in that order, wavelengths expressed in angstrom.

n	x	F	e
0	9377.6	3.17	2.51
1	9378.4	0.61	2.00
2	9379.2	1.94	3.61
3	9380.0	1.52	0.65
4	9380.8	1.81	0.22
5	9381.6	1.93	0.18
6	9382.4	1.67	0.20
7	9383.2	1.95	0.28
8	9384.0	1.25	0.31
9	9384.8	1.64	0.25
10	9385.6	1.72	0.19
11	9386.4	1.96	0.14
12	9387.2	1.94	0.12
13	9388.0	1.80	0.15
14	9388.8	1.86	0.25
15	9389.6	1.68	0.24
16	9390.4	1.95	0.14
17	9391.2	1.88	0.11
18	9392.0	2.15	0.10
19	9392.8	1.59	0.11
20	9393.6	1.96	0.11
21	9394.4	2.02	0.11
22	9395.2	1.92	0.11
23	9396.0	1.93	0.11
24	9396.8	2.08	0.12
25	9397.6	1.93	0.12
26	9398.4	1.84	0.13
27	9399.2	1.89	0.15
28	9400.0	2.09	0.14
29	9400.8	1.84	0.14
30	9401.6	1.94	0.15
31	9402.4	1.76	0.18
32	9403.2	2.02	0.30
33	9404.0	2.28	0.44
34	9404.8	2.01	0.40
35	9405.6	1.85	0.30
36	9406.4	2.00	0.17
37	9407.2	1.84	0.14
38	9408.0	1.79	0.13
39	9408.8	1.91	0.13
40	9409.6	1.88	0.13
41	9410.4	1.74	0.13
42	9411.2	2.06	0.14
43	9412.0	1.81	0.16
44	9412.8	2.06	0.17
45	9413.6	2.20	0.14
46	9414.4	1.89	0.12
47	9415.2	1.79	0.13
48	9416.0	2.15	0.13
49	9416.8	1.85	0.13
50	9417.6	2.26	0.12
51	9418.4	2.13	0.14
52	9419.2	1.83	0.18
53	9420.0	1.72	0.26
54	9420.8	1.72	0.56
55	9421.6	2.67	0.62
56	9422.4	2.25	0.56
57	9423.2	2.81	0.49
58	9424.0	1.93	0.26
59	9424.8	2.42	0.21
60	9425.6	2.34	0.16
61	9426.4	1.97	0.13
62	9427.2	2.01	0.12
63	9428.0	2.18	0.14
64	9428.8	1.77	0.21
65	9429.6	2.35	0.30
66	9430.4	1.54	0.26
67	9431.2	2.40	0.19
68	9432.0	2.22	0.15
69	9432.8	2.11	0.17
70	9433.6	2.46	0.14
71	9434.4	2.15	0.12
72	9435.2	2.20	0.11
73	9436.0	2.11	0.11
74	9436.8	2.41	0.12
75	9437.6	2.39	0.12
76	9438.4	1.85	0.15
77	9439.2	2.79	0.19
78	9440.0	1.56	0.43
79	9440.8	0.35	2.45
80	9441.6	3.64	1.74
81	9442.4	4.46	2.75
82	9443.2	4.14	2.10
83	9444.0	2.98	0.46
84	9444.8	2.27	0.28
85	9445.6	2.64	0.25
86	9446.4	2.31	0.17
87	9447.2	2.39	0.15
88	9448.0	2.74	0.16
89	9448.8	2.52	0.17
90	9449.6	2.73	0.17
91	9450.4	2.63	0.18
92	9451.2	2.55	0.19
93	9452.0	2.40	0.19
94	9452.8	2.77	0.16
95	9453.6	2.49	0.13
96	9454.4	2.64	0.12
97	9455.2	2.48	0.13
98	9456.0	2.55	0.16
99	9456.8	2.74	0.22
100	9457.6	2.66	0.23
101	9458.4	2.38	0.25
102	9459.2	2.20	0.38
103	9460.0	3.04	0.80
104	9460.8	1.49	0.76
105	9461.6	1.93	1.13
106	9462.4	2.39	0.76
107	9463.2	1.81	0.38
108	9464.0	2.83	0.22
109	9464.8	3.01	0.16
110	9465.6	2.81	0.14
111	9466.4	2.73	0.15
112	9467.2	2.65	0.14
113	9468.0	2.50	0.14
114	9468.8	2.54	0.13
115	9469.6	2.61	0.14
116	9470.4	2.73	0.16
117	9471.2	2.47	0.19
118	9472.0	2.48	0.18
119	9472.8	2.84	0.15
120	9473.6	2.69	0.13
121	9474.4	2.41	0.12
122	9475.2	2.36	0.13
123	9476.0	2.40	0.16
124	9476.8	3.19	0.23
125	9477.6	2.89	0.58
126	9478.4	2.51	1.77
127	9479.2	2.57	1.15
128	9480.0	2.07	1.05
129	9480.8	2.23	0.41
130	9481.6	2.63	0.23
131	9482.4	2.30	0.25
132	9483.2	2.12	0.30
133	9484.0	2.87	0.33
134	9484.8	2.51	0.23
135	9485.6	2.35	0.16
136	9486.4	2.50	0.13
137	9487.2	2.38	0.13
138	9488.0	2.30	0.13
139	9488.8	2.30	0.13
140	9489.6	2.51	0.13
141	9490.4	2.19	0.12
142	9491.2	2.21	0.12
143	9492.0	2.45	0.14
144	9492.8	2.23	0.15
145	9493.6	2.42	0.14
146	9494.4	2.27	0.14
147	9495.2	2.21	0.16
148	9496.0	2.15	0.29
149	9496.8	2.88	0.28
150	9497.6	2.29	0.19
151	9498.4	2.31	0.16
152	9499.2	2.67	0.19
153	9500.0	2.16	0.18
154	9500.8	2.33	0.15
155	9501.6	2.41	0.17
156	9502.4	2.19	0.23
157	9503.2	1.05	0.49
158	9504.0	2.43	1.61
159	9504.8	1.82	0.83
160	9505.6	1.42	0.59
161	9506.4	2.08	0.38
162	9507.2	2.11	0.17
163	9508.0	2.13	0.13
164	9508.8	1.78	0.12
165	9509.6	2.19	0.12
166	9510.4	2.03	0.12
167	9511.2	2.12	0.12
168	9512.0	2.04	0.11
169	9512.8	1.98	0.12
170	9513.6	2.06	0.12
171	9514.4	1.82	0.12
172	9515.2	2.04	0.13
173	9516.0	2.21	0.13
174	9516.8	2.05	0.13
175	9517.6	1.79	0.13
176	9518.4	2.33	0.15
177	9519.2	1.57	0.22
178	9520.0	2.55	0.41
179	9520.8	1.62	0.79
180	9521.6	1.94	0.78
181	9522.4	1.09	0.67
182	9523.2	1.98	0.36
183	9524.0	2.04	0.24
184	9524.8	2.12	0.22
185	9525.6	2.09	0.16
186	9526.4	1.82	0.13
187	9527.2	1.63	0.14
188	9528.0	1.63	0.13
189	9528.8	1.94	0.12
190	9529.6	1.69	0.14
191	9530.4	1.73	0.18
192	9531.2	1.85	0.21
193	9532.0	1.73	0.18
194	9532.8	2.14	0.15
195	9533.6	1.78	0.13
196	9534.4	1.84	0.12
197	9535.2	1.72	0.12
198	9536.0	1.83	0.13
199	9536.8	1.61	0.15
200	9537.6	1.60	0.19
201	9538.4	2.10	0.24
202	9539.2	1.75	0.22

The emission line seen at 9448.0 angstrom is Mg II 2798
